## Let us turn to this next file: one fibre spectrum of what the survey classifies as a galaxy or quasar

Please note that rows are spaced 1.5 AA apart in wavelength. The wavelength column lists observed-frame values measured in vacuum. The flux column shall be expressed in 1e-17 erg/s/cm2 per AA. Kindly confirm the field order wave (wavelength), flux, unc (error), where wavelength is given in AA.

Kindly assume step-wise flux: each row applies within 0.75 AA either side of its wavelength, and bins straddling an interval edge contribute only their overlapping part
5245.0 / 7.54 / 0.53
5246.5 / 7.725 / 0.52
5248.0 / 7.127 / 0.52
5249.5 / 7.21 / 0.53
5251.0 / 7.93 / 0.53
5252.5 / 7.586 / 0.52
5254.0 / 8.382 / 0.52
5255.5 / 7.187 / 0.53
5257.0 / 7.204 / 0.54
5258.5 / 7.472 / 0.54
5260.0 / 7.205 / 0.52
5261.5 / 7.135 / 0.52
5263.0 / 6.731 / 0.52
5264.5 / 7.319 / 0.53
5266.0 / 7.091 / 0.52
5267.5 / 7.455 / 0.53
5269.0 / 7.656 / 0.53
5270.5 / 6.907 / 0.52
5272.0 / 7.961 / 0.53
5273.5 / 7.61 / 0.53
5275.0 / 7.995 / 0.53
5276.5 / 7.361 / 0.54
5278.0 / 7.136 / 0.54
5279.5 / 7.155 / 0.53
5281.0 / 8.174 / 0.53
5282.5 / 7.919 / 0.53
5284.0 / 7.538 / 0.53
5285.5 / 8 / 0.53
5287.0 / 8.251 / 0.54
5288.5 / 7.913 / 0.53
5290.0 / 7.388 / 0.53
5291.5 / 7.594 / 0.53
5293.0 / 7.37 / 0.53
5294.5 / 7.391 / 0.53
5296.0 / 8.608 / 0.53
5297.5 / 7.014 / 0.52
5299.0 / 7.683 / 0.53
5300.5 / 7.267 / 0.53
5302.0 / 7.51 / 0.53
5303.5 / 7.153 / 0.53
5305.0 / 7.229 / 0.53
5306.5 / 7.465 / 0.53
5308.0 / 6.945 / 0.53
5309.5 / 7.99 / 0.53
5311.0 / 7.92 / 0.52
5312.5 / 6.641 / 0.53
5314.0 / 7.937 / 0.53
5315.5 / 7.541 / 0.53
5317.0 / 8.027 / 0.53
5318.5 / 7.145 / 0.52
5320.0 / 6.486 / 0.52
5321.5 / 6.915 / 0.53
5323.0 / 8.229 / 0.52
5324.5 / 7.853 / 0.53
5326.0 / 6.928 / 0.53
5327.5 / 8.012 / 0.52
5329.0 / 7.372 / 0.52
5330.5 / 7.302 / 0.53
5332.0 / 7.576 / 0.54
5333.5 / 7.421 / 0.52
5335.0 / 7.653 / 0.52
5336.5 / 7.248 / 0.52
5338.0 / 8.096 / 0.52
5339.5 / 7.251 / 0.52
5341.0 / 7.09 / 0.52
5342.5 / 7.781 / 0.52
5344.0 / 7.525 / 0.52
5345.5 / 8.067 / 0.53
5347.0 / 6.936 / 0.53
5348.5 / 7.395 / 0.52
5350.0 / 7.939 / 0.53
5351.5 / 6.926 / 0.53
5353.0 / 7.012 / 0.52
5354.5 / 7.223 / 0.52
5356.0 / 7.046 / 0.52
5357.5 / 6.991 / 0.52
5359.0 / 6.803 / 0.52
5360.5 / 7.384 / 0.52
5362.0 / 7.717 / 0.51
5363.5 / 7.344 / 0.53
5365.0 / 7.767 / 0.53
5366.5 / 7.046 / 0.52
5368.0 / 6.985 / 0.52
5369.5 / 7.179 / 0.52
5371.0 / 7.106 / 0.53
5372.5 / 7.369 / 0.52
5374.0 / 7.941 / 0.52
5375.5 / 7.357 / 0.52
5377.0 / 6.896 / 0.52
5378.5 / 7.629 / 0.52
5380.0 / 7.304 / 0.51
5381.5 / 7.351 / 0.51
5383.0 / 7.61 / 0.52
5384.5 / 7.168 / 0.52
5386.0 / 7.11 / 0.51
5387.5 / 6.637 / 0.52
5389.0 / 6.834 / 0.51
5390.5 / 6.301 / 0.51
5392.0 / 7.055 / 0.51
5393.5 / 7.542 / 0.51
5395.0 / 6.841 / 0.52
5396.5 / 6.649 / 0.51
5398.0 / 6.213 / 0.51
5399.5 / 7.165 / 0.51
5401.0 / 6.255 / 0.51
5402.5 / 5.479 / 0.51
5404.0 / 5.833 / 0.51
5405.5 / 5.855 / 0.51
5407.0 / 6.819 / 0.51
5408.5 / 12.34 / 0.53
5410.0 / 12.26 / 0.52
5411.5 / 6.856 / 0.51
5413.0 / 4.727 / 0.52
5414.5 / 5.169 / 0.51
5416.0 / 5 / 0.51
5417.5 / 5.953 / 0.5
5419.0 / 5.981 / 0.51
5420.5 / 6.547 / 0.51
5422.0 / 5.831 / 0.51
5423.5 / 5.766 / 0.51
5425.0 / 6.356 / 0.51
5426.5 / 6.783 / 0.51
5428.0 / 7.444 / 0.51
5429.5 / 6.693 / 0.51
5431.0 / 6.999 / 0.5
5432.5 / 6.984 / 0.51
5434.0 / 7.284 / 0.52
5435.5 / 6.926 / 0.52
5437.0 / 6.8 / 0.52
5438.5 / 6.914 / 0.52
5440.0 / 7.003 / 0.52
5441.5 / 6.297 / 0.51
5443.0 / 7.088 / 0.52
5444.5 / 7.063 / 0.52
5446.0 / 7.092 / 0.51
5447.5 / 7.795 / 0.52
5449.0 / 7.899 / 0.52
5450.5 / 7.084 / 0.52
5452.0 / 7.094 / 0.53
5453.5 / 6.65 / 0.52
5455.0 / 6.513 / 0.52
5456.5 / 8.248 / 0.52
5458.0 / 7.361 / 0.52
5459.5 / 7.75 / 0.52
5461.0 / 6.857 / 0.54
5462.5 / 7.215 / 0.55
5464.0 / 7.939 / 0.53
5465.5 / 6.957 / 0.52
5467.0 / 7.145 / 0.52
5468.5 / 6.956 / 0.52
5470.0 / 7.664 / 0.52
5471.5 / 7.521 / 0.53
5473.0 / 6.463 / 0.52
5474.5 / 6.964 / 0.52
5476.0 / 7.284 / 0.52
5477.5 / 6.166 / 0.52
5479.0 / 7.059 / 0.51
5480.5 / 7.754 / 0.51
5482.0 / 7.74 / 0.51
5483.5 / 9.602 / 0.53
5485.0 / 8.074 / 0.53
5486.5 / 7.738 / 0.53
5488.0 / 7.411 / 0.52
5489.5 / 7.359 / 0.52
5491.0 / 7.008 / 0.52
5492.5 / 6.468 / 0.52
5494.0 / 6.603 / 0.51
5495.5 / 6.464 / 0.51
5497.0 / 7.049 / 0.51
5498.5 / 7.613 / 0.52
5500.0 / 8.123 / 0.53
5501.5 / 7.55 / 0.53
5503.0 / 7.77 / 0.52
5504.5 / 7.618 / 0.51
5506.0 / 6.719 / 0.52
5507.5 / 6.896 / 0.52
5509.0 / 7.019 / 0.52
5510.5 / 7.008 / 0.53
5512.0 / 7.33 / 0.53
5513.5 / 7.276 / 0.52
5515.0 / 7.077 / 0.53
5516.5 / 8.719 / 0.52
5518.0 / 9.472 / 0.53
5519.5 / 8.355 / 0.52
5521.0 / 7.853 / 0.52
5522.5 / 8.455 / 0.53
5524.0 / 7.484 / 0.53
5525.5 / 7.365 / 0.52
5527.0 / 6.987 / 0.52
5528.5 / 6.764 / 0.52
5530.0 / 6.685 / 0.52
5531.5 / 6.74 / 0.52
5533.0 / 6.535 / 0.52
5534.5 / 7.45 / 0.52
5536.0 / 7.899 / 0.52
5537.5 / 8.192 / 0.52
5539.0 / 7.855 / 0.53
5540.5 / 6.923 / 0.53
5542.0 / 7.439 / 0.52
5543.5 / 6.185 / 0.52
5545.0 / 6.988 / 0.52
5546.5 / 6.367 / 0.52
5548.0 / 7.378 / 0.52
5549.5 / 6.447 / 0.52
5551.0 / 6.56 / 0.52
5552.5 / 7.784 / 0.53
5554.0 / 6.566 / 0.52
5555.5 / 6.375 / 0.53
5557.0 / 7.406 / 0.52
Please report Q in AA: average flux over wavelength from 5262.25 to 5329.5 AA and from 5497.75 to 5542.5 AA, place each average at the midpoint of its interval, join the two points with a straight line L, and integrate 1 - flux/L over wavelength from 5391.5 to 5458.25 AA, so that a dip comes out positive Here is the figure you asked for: 5.4 AA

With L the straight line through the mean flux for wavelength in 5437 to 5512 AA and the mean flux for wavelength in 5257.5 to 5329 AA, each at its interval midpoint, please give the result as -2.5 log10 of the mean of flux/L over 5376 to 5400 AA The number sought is 0.052 mag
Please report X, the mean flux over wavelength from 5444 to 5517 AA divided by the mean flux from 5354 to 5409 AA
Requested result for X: 1.0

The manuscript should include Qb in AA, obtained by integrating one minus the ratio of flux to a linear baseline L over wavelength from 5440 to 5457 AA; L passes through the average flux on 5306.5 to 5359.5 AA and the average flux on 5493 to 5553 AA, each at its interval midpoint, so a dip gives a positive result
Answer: 0.5 AA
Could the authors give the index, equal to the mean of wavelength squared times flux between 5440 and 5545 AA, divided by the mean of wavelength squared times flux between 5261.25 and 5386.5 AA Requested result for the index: 1.05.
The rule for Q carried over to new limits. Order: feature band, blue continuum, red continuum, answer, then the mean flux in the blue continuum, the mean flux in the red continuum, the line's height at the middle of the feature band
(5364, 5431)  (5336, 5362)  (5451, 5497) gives 3.5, 7.35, 7.26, 7.31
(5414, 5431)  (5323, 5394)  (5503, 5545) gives 2.7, 7.33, 7.42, 7.36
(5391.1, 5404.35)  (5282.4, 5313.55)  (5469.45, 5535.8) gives 1.6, 7.56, 7.4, 7.48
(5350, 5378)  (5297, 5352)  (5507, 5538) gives 0.8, 7.45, 7.5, 7.46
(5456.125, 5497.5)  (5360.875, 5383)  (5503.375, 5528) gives 1.2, 7.37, 7.6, 7.53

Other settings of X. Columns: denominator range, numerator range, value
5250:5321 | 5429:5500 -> 0.96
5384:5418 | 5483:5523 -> 1.10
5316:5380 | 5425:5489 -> 0.98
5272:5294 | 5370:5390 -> 0.94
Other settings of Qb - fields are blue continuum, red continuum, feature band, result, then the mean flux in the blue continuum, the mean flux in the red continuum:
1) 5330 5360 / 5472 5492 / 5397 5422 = 2.2 AA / 7.36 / 7.42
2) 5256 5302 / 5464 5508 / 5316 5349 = 0.0 AA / 7.51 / 7.31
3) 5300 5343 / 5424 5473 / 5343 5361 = 0.2 AA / 7.45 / 7.12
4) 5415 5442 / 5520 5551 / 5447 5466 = -1.8 AA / 6.52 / 7.19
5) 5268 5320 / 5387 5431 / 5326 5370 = -1.3 AA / 7.55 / 6.74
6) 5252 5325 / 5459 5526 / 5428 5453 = 1.3 AA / 7.5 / 7.44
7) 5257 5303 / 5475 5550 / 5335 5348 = 0.0 AA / 7.52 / 7.37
